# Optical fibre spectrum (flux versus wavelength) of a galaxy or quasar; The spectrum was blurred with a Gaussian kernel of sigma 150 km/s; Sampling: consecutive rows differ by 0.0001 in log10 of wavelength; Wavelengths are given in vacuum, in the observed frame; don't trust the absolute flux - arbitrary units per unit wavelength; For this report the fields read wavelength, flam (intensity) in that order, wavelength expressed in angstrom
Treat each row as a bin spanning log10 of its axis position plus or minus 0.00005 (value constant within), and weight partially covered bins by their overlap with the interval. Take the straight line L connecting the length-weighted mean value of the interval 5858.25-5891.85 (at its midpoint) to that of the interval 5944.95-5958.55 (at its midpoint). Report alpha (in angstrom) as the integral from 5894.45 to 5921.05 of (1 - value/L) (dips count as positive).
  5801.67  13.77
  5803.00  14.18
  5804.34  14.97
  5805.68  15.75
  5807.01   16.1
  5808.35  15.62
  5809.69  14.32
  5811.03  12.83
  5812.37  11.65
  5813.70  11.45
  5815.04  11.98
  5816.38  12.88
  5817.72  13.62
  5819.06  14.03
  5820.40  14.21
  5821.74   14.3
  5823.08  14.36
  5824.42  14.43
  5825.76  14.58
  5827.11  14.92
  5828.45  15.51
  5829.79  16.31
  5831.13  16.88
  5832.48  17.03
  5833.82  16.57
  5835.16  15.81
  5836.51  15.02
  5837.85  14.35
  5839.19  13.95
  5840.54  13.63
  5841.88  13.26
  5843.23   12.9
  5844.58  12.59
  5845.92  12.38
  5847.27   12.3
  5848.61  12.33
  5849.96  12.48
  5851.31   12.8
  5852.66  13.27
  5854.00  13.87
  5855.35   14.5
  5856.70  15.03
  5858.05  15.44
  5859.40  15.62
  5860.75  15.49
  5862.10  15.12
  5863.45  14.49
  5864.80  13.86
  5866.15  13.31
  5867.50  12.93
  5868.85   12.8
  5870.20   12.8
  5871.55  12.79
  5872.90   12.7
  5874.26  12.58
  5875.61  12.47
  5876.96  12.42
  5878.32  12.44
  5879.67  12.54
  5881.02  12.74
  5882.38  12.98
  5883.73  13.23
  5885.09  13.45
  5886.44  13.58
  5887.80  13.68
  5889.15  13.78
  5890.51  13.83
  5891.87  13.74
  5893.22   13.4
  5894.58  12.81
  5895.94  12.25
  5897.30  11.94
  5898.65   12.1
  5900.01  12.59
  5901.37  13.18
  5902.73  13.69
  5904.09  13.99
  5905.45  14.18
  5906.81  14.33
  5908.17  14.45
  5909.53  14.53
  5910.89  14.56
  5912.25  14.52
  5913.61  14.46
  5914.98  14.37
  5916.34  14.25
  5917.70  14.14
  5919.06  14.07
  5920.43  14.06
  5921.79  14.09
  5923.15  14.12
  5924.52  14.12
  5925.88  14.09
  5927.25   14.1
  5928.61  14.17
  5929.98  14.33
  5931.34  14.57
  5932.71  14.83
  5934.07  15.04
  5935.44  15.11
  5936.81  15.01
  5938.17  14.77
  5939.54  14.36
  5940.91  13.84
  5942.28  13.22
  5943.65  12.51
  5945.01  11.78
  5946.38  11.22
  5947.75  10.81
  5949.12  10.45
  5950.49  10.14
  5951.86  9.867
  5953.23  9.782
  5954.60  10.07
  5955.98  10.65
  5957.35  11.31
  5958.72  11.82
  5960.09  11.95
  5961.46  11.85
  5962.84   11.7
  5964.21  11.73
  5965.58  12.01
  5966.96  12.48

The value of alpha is -3.4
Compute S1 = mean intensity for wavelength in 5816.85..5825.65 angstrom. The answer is 14.2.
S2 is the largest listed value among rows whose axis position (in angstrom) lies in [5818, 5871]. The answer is 17.03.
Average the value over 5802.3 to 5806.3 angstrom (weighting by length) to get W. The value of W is 14.9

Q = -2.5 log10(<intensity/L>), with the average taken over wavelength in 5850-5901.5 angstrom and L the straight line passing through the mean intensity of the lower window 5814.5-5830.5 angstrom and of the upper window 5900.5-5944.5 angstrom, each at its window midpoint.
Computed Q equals 0.068 mag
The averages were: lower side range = 14.3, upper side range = 14.2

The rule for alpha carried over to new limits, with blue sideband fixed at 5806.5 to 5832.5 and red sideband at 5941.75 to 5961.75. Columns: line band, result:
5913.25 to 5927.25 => -2.7 angstrom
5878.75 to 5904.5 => -1.1 angstrom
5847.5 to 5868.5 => -1.0 angstrom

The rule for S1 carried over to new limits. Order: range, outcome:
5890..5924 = 13.7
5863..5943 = 13.7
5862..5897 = 13.1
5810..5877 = 13.9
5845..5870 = 13.8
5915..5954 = 13.3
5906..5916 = 14.4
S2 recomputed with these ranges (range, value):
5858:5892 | 15.62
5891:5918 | 14.56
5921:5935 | 15.04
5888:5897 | 13.83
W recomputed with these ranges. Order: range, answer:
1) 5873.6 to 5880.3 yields 12.5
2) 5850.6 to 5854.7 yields 13.3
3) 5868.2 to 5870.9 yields 12.8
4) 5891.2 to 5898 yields 12.8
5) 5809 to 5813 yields 12.9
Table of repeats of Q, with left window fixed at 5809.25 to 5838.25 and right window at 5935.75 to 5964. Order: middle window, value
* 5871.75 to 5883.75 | 0.057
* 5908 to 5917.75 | -0.144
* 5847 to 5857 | 0.043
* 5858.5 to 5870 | -0.044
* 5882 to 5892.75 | -0.033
